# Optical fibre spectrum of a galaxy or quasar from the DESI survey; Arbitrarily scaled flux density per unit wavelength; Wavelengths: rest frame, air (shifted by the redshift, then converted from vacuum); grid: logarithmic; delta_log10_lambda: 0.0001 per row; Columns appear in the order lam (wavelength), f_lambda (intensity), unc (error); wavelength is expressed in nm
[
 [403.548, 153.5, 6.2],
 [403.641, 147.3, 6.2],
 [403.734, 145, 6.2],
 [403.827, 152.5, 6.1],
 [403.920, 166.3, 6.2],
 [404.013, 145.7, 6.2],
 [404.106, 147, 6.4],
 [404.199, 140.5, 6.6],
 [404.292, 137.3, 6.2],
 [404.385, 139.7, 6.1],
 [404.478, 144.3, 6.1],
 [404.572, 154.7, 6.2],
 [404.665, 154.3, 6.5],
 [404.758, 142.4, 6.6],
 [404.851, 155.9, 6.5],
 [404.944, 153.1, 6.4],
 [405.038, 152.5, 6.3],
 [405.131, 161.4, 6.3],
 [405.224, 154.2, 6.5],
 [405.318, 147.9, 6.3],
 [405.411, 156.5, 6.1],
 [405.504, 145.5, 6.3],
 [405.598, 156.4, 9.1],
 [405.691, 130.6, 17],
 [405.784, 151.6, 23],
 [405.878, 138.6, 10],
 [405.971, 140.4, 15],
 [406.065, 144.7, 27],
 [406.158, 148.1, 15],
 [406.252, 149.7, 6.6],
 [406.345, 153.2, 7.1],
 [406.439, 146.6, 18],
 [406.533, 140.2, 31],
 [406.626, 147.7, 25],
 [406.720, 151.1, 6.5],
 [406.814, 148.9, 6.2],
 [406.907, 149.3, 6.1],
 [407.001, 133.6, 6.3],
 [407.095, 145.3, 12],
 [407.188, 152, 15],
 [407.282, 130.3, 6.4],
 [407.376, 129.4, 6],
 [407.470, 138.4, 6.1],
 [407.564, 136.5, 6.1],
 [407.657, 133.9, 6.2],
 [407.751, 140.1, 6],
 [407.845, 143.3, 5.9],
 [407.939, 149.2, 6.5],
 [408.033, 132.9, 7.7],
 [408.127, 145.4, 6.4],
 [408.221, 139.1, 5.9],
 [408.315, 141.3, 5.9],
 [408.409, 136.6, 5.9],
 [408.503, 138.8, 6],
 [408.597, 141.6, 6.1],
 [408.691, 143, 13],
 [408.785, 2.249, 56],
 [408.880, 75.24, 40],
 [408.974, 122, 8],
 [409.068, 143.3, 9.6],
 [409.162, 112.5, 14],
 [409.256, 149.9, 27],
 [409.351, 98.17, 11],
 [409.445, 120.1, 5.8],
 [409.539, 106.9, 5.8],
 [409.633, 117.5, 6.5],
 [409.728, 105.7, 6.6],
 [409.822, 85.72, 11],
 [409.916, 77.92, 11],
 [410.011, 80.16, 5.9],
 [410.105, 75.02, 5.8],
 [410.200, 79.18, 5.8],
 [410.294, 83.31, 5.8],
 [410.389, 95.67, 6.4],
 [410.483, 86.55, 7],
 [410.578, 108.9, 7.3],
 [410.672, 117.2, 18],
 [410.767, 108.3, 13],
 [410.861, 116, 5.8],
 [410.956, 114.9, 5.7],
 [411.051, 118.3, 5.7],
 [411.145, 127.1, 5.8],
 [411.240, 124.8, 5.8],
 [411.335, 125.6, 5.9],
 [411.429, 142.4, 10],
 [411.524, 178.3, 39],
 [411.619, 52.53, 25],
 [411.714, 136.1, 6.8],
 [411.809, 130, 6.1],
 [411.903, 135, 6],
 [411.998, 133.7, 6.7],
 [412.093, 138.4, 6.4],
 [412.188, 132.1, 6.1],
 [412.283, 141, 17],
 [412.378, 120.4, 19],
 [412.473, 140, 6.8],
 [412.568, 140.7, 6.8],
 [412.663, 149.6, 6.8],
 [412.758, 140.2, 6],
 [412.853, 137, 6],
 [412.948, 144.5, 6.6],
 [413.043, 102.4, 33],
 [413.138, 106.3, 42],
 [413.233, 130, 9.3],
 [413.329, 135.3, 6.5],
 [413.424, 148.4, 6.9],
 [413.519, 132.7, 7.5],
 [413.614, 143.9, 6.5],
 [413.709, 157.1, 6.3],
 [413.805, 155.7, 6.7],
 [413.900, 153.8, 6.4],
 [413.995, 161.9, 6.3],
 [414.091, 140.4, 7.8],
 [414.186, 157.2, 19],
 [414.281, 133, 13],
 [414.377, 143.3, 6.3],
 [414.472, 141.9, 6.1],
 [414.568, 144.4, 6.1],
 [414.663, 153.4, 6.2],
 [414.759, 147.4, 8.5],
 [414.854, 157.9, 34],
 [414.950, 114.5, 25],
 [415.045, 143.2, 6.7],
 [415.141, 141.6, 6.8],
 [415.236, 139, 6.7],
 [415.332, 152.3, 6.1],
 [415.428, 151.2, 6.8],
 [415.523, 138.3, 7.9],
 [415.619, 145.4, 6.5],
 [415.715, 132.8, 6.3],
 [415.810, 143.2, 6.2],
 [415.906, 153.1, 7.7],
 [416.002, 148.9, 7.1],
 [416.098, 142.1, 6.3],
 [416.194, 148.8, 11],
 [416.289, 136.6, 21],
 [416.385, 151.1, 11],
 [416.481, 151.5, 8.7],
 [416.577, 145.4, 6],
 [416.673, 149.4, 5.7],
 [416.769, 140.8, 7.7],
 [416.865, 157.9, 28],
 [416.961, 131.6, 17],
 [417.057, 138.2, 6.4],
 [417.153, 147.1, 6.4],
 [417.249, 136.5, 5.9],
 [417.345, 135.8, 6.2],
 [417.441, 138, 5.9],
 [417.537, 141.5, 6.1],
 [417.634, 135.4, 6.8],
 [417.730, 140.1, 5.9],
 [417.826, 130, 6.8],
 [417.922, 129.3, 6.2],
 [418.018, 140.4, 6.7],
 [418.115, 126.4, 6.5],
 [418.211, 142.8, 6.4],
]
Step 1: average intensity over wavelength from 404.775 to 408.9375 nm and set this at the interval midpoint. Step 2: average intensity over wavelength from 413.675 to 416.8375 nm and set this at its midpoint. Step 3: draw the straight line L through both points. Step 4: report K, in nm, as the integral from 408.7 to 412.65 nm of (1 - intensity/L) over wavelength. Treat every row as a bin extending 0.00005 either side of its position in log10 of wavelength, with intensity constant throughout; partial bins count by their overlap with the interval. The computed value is 0.83 nm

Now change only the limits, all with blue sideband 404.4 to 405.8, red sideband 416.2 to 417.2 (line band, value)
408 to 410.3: 0.59 nm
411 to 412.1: 0.14 nm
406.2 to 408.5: 0.11 nm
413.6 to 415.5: -0.01 nm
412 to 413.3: 0.13 nm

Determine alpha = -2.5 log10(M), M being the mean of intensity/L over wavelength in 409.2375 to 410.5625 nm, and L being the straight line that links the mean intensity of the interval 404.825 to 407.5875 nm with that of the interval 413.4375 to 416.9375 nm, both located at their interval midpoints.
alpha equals 0.45 mag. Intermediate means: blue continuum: 146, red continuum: 146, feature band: 96.4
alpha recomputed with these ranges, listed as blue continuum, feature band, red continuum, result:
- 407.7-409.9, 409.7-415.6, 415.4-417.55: 0.04 mag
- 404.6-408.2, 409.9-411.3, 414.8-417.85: 0.38 mag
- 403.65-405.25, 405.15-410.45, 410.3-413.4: 0.09 mag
